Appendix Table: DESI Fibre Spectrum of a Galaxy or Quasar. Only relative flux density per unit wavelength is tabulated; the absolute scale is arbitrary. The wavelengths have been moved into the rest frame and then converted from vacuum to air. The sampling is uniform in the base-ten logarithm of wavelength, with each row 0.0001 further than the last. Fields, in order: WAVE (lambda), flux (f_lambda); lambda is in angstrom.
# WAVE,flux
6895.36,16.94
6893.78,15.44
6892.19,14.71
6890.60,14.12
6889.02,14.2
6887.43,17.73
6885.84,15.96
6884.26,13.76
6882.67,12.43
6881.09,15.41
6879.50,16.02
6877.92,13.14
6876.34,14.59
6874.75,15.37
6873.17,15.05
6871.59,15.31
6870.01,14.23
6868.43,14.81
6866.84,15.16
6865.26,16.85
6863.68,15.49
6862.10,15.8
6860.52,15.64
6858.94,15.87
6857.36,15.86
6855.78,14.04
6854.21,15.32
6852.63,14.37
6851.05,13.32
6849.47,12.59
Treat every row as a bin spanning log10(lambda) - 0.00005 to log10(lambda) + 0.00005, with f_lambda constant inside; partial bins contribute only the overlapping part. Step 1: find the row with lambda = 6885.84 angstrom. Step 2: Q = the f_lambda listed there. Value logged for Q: 15.96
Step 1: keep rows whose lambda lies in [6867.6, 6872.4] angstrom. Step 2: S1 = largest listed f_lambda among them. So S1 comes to 15.31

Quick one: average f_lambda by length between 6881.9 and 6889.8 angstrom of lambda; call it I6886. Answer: 14.8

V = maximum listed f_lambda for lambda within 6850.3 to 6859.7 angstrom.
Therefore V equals 15.87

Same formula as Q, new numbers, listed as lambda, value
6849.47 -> 12.59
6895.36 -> 16.94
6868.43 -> 14.81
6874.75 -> 15.37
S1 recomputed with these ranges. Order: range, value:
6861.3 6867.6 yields 16.85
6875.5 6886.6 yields 16.02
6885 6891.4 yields 17.73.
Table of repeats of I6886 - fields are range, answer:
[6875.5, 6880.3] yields 14.6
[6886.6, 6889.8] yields 15.9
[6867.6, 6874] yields 14.9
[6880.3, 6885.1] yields 13.9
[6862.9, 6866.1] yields 16.2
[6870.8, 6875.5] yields 15.3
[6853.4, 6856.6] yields 14.7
